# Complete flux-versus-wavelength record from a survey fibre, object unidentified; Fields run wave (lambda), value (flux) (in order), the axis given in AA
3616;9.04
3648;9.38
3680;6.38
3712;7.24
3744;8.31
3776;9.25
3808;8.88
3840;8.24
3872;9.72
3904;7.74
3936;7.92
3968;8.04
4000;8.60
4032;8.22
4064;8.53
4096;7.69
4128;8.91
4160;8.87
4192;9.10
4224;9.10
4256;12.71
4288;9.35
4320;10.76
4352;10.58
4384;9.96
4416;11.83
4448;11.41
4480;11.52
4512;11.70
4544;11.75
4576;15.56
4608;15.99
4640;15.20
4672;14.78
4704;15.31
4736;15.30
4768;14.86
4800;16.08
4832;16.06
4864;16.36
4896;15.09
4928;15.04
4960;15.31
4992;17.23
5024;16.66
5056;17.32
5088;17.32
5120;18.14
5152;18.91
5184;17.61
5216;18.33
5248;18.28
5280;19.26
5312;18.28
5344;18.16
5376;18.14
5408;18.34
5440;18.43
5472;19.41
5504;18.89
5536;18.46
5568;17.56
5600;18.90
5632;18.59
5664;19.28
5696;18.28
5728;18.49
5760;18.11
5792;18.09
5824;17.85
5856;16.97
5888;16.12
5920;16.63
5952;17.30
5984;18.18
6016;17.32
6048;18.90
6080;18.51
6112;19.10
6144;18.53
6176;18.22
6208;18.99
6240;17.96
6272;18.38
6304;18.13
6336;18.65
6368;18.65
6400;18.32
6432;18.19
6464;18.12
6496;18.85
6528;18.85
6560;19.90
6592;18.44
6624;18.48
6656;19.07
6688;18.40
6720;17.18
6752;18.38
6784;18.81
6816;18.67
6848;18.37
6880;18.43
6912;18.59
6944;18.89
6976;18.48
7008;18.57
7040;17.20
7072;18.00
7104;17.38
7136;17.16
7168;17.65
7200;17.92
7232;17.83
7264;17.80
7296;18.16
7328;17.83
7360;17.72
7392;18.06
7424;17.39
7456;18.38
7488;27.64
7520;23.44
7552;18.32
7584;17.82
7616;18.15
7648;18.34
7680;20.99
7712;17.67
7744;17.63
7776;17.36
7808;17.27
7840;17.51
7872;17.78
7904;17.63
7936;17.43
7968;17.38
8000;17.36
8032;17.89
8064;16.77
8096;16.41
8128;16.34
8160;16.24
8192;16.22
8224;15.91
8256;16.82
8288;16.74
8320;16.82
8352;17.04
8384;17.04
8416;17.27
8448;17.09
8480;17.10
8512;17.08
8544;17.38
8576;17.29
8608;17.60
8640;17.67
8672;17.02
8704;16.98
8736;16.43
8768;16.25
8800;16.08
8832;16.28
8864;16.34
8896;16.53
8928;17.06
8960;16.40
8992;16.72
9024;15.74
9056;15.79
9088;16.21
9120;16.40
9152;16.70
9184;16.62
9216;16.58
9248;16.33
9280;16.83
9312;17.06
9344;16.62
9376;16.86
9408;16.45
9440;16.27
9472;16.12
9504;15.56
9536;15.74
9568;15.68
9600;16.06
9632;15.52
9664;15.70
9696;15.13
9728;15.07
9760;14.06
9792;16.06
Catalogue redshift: 0.141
